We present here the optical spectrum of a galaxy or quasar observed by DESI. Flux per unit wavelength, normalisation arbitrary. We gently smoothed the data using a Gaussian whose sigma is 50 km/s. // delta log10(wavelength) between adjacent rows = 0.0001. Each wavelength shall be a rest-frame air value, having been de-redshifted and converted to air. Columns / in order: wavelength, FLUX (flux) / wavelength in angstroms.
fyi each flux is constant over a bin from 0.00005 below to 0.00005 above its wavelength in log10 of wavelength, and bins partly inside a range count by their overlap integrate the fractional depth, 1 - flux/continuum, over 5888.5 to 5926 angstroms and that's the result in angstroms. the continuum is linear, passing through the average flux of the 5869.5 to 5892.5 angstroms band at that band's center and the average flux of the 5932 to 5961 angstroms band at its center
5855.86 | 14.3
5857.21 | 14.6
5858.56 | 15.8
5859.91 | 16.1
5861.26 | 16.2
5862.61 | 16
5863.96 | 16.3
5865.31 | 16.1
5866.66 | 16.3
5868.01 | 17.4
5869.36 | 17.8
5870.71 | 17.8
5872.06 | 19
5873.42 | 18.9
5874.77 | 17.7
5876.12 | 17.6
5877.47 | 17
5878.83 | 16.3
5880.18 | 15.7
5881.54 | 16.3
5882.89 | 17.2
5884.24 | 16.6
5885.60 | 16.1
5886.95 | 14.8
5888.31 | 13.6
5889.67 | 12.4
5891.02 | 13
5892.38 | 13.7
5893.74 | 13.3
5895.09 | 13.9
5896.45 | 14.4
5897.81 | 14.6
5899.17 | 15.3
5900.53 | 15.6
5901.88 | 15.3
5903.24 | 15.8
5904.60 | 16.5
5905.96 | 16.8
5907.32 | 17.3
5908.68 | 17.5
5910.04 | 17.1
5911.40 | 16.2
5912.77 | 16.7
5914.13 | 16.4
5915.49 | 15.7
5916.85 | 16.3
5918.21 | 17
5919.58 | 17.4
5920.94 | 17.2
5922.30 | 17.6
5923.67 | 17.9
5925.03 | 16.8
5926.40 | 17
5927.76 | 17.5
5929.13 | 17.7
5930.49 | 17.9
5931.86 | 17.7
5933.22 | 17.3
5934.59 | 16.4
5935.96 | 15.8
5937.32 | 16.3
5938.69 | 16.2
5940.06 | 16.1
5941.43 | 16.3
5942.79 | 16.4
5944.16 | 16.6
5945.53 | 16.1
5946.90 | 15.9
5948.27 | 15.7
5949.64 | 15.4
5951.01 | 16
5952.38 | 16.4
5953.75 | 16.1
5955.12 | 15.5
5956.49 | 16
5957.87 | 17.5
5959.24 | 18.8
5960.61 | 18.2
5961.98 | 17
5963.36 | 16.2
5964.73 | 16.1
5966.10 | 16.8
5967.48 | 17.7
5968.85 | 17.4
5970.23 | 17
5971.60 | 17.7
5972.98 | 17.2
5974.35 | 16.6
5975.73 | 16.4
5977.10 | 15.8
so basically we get 1.1 angstroms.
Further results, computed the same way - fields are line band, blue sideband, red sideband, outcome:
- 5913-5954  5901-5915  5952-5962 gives 0.3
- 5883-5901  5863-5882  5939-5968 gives 2.7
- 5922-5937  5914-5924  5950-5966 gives -0.3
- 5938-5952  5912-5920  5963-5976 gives 0.6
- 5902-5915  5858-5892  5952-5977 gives -0.1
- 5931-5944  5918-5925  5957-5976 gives 0.6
